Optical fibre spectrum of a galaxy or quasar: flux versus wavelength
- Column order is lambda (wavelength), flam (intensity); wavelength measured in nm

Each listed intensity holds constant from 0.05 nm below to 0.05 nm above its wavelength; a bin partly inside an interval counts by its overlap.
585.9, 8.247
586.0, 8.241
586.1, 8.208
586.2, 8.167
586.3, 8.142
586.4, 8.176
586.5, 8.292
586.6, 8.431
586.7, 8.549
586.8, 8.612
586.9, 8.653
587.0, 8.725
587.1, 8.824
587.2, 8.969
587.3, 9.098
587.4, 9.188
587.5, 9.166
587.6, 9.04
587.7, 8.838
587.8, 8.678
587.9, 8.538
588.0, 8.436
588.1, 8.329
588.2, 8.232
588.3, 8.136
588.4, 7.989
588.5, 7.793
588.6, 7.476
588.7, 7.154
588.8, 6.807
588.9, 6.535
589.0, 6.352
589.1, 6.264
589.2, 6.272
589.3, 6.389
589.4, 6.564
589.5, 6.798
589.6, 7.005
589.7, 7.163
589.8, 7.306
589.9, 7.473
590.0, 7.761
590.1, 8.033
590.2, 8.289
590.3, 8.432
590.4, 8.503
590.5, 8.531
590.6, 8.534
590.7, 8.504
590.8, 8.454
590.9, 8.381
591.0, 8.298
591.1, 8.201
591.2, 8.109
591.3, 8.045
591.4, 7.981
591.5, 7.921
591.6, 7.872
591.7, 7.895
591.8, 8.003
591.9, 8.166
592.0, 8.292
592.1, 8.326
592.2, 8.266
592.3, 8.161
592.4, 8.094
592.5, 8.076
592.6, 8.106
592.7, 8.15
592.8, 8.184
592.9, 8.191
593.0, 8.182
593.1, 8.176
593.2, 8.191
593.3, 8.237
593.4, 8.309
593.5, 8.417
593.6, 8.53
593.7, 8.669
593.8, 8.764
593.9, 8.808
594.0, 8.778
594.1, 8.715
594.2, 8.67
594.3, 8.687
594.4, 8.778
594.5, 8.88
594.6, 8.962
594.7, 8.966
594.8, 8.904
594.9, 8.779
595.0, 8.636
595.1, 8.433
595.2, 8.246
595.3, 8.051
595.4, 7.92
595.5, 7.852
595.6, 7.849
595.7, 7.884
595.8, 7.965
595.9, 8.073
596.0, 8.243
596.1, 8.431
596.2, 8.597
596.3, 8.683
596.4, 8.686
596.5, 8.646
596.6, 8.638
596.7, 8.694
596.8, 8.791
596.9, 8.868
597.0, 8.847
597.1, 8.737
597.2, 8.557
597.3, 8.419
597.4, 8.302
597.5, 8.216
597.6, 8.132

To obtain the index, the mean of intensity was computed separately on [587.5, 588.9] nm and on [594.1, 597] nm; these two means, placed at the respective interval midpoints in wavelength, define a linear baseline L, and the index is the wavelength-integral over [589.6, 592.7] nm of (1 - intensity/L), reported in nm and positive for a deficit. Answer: 0.063 nm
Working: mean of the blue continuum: 8.09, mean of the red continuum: 8.5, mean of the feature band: 8.09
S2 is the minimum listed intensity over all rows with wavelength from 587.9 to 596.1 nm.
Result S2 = 6.264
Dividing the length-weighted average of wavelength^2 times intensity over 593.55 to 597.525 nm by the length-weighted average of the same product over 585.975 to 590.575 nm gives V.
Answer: 1.10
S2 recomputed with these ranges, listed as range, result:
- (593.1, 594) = 8.176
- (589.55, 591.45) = 7.005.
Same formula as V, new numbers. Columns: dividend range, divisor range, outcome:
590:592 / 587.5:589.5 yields 1.09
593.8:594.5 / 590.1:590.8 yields 1.05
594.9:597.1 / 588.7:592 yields 1.12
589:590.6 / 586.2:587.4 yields 0.87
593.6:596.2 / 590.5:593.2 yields 1.05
